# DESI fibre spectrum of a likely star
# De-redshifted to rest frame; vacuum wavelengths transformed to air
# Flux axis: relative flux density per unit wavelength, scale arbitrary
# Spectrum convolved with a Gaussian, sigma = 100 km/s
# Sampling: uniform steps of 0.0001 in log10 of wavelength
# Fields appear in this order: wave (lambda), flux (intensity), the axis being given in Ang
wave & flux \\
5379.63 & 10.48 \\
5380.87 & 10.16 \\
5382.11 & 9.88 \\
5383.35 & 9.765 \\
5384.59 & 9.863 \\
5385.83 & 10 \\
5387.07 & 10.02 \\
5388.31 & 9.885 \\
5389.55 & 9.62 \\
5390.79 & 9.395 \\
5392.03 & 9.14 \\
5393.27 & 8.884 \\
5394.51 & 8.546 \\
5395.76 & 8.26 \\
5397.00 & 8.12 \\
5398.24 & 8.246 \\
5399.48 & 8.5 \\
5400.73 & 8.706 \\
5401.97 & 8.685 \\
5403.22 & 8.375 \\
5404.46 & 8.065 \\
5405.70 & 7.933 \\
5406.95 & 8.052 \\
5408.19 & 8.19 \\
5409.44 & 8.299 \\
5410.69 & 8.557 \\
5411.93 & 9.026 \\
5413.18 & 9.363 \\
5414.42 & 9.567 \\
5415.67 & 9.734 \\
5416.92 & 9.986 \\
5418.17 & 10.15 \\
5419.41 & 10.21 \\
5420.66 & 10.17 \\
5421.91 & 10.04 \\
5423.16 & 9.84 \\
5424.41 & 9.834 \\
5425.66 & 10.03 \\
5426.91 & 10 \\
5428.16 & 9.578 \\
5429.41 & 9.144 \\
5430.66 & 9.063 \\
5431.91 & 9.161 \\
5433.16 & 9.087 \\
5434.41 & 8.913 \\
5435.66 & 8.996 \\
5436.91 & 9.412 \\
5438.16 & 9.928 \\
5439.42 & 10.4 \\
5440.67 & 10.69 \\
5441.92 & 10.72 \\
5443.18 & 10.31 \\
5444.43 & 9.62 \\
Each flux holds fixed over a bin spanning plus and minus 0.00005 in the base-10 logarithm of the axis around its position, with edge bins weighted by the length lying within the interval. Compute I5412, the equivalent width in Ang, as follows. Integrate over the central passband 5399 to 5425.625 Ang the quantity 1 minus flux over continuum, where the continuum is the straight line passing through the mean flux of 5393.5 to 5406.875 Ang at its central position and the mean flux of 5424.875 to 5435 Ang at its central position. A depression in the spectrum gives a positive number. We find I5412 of -1.07 Ang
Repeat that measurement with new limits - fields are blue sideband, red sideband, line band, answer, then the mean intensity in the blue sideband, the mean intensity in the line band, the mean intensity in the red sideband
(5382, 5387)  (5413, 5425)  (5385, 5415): 3.28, 9.89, 8.82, 9.91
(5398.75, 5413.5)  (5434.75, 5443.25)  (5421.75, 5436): 0.08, 8.46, 9.46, 10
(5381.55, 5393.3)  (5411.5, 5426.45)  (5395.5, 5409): 2.04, 9.69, 8.29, 9.84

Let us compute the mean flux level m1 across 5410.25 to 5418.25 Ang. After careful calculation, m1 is 9.46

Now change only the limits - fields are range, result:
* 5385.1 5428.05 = 9.17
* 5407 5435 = 9.42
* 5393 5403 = 8.47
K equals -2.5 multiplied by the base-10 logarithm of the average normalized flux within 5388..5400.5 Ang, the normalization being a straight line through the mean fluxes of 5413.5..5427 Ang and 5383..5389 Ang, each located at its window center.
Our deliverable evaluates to 0.126 mag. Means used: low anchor 9.91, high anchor 9.94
